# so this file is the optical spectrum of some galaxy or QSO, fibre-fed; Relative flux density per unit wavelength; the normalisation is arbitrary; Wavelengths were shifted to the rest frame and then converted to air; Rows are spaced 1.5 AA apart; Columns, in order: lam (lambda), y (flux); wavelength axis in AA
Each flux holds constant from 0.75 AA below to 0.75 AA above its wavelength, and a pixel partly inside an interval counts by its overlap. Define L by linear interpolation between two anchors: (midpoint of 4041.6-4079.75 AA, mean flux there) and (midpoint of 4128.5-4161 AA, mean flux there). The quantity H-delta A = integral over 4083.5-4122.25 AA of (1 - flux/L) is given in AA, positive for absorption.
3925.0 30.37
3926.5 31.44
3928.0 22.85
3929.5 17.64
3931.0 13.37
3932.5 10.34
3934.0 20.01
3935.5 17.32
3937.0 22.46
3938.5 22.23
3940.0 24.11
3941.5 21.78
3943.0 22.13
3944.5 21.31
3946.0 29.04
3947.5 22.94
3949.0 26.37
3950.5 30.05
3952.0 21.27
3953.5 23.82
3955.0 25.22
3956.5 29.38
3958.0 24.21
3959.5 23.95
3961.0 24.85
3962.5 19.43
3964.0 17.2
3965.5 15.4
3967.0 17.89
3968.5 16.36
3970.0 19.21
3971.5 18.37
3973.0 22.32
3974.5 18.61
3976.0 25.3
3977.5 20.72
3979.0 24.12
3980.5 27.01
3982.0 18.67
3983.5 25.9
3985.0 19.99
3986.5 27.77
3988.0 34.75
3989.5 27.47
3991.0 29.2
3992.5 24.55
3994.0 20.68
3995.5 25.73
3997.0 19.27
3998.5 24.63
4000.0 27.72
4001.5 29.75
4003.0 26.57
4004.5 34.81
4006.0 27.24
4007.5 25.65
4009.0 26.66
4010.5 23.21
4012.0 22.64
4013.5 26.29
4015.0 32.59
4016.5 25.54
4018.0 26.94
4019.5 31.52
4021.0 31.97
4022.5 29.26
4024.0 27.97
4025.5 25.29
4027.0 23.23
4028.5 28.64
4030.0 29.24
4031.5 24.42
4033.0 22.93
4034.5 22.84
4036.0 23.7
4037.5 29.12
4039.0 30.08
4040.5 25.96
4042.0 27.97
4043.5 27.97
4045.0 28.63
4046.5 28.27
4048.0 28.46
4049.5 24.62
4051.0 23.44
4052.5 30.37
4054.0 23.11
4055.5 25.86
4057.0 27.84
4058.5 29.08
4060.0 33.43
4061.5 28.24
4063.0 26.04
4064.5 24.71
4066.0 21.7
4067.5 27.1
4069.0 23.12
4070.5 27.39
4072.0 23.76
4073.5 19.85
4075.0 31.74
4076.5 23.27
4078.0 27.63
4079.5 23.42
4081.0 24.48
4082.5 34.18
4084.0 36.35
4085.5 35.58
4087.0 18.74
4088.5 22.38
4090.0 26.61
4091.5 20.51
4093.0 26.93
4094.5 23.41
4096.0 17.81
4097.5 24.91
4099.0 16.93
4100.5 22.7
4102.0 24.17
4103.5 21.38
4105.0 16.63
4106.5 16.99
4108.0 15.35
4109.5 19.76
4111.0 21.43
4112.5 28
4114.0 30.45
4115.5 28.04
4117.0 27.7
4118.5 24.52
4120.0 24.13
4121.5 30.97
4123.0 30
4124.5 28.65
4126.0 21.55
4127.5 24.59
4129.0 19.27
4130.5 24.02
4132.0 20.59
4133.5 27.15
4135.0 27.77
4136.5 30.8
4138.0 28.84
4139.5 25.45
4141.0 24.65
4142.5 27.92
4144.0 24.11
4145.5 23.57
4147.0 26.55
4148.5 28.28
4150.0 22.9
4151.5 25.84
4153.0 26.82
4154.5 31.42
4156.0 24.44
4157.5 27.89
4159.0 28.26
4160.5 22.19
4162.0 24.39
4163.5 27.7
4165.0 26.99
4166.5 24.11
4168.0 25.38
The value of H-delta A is 3.4 AA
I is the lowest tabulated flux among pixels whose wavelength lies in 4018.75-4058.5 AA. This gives 22.84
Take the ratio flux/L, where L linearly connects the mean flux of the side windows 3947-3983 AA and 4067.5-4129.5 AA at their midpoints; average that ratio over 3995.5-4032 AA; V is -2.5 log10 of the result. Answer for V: -0.18 mag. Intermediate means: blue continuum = 22.2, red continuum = 24.6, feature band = 27.1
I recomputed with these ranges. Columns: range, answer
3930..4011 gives 10.34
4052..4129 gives 15.35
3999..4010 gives 25.65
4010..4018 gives 22.64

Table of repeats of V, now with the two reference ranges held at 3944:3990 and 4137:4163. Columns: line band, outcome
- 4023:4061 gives -0.11 mag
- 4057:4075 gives -0.06 mag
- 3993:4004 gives -0.06 mag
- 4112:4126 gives -0.08 mag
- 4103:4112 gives 0.33 mag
